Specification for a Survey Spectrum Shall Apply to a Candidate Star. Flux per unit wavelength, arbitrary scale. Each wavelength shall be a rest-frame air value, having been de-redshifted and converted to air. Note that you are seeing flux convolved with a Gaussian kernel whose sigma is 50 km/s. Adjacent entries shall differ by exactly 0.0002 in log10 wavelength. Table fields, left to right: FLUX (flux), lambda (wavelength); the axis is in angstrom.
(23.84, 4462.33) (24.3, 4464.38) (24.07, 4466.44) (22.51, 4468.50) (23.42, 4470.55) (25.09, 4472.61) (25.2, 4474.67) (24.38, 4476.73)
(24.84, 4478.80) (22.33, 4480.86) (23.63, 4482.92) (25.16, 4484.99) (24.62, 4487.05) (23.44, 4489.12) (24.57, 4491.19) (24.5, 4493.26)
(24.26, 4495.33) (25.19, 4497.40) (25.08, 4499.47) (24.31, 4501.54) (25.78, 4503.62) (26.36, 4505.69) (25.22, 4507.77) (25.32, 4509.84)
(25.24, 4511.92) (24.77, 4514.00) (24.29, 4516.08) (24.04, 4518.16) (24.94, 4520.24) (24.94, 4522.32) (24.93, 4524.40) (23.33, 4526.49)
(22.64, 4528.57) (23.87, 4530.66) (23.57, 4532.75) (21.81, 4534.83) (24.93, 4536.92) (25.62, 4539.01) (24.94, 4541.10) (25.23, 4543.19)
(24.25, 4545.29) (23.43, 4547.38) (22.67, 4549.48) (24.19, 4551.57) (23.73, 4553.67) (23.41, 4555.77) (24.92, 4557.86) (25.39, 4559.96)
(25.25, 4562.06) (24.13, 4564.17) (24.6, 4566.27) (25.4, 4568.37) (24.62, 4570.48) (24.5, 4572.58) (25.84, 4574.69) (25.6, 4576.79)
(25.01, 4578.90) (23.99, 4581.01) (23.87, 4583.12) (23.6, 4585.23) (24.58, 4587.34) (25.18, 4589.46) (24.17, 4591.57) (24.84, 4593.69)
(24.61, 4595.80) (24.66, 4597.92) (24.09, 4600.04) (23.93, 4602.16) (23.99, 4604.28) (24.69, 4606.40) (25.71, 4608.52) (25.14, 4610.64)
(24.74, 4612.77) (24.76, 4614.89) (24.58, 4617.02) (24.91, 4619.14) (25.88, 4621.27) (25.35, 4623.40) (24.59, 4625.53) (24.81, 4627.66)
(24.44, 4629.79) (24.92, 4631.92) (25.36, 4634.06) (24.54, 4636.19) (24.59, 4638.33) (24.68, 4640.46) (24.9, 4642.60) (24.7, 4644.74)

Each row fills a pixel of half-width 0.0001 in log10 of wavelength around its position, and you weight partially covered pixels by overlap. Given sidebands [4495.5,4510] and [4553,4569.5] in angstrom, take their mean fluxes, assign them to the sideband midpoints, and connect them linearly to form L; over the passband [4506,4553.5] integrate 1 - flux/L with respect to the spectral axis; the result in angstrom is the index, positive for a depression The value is 1.3 angstrom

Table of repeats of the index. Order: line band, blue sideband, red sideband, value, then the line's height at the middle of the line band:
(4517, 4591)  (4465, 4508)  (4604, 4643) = 0.9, 24.7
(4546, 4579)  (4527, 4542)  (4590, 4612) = -0.5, 24.2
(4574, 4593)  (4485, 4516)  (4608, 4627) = 0.3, 25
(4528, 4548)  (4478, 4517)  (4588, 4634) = 0.5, 24.7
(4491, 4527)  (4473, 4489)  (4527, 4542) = -1.2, 24.1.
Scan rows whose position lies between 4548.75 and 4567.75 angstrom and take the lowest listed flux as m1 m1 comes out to 22.67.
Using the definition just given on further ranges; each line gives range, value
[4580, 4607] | 23.6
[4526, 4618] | 21.81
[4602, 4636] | 23.93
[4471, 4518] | 22.33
